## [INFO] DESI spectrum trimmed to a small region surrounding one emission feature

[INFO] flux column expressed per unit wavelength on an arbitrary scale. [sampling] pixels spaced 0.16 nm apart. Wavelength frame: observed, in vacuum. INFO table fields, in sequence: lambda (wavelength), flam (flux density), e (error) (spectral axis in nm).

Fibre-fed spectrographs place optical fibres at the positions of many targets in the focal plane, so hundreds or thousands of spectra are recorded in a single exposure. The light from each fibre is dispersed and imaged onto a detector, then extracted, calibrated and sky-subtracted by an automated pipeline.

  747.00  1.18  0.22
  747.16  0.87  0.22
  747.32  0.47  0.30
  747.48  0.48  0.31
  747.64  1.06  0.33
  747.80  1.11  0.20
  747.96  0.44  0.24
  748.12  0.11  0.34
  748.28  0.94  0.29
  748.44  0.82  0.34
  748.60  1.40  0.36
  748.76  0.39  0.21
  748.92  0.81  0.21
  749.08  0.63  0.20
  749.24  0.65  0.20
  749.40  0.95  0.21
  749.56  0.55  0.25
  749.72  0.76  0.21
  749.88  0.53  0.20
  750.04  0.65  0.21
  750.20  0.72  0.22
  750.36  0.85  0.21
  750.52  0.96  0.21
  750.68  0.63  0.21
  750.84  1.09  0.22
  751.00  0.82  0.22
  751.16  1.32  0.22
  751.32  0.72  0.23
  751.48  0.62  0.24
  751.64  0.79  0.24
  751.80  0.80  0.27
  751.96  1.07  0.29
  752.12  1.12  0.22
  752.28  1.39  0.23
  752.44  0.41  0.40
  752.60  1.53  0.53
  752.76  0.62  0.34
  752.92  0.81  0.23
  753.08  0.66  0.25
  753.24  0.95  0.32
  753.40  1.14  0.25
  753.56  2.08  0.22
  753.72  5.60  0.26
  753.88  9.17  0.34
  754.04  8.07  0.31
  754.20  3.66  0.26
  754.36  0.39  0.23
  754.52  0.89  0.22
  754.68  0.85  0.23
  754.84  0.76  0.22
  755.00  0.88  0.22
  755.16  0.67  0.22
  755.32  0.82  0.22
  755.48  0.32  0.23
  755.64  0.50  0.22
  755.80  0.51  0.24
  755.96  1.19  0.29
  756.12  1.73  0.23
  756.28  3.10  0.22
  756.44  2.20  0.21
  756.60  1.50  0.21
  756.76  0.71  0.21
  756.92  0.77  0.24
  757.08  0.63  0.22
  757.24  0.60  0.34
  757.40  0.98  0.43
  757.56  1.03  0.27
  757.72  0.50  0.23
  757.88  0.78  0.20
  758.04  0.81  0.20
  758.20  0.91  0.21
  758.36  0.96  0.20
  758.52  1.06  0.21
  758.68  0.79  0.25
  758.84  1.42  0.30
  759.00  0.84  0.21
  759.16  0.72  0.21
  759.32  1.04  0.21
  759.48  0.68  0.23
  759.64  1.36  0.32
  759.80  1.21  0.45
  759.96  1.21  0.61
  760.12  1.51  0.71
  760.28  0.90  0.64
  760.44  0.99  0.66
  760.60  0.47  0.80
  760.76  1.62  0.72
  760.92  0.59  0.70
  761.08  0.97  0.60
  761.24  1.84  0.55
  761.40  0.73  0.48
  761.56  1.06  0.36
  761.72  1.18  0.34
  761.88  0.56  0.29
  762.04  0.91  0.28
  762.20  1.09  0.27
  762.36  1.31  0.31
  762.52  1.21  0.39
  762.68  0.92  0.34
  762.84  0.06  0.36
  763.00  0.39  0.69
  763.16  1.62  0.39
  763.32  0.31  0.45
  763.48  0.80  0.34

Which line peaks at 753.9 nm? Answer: Halpha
